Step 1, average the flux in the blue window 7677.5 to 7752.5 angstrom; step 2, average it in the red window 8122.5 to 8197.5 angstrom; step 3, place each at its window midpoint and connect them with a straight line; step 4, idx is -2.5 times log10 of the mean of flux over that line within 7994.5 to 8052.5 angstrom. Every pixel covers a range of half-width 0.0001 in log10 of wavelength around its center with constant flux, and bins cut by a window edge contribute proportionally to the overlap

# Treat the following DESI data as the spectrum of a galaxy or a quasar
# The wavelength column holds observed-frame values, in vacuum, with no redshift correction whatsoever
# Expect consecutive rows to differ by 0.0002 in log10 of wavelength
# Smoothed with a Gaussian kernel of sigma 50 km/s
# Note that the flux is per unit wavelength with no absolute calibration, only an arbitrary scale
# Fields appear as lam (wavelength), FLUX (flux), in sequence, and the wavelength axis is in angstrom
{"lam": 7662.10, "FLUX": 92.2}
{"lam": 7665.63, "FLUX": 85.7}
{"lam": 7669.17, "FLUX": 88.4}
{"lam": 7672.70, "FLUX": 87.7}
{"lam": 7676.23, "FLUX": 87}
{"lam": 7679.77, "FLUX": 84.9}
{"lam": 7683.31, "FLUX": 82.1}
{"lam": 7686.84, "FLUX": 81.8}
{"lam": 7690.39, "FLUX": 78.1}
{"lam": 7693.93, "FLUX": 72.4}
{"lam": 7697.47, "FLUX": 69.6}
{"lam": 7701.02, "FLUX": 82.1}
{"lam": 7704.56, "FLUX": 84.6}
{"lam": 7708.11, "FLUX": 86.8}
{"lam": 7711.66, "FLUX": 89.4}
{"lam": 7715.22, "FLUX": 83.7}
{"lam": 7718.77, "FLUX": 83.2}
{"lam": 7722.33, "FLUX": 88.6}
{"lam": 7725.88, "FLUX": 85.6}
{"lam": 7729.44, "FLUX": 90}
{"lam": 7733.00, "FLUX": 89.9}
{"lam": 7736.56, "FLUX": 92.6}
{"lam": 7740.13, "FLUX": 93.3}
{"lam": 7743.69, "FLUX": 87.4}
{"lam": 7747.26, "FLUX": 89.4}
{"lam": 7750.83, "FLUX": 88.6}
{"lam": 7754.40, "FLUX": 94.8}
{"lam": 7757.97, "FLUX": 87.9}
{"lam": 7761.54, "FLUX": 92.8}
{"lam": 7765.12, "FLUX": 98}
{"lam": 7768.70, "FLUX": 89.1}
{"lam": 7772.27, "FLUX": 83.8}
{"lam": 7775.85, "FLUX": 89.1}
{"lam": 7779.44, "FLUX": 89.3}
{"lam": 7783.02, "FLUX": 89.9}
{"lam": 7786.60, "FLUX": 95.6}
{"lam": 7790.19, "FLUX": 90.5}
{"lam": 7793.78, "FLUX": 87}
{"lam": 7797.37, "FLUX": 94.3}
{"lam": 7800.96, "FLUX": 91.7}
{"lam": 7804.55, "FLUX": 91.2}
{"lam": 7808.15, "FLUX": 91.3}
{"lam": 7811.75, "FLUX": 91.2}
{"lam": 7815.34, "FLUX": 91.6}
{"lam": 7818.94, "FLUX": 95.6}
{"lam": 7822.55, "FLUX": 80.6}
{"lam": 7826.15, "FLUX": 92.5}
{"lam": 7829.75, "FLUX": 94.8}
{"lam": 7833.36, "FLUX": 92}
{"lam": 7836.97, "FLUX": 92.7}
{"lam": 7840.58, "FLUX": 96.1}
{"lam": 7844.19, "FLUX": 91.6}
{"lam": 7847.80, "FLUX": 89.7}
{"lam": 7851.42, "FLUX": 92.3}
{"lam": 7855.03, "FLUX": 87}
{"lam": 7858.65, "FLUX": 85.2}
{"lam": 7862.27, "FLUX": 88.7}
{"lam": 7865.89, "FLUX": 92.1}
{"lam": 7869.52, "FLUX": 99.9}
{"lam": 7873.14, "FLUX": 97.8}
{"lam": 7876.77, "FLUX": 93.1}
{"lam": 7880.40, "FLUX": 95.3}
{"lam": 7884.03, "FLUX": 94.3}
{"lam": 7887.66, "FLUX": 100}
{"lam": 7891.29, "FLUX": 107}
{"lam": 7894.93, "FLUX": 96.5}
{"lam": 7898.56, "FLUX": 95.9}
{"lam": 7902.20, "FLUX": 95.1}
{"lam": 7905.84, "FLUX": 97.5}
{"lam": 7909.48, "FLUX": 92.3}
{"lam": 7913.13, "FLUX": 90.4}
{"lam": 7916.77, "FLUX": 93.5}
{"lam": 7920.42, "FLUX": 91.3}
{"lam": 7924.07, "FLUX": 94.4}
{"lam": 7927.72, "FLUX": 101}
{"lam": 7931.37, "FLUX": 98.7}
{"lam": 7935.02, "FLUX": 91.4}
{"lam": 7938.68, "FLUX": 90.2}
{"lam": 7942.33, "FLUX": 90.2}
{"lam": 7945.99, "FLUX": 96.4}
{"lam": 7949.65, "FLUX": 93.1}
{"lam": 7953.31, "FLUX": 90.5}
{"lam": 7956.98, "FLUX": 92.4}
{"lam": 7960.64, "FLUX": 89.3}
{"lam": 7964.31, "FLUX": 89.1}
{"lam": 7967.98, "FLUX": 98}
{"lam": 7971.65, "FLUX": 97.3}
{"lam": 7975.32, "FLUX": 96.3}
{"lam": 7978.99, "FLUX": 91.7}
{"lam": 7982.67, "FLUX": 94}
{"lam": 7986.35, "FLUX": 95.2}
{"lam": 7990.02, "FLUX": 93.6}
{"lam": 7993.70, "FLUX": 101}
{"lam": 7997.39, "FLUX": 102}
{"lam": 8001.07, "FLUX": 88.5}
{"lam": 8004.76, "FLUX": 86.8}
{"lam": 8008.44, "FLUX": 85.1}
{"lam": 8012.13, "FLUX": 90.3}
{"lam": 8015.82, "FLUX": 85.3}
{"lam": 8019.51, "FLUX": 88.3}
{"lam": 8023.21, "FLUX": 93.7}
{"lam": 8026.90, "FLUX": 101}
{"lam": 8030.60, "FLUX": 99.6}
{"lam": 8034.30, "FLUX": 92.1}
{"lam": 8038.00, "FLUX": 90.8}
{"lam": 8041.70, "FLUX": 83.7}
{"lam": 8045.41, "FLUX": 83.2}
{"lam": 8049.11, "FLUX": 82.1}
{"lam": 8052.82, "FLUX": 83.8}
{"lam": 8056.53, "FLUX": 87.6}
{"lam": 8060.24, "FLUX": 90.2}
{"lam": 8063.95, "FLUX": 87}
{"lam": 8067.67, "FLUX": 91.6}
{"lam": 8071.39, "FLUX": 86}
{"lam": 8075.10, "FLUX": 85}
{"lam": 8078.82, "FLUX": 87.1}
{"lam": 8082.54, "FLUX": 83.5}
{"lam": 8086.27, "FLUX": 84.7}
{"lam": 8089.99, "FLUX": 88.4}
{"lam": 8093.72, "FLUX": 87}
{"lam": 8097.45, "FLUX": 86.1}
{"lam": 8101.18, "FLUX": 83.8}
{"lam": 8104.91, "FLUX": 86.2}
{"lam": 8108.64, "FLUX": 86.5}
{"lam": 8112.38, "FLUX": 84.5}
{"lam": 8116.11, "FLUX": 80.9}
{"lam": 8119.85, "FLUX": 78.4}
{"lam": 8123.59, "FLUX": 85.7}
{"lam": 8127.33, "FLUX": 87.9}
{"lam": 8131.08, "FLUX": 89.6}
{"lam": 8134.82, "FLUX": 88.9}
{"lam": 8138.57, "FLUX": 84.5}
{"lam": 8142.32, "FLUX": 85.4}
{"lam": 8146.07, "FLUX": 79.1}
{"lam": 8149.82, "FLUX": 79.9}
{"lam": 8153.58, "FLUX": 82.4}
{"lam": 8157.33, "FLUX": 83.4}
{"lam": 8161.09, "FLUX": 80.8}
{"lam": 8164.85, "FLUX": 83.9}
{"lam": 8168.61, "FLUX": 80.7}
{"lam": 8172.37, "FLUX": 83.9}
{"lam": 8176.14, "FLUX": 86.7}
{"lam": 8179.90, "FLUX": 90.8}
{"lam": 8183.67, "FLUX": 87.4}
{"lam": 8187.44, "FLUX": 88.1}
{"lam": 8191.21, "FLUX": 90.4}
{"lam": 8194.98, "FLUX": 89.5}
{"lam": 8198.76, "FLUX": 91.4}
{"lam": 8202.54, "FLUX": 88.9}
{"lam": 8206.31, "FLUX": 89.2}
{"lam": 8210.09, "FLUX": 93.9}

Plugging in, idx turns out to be -0.06 mag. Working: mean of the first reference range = 85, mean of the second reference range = 85.5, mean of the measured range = 90.2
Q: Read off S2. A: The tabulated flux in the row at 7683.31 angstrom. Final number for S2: 82.1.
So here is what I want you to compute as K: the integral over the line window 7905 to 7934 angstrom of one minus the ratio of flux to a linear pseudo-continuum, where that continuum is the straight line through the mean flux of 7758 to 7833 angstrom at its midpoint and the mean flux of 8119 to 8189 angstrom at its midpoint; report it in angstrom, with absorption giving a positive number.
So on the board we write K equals -1.94 angstrom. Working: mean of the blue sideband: 90.9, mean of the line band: 94.7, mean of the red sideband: 84.7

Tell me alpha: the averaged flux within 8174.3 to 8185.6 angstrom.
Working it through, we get 88.3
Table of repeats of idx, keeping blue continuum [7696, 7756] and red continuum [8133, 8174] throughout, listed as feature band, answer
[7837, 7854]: -0.077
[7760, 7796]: -0.048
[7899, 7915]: -0.105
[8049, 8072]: -0.043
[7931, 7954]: -0.094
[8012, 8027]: -0.081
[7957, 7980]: -0.108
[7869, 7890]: -0.133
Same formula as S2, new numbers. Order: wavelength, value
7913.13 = 90.4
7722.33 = 88.6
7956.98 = 92.4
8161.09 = 80.8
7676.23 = 87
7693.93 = 72.4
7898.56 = 95.9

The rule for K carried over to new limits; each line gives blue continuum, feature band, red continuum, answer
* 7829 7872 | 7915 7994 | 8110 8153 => -4.4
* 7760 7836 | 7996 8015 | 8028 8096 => -0.4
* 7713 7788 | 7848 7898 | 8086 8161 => -3.7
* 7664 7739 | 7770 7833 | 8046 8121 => -4.3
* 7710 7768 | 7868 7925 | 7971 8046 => -2.9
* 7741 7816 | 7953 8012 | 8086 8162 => -4.1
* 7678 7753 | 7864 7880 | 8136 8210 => -1.9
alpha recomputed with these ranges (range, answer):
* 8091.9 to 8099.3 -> 86.5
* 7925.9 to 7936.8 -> 97.1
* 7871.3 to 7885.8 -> 95.1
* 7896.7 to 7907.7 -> 96.2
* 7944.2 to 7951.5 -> 94.8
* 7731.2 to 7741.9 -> 91.9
